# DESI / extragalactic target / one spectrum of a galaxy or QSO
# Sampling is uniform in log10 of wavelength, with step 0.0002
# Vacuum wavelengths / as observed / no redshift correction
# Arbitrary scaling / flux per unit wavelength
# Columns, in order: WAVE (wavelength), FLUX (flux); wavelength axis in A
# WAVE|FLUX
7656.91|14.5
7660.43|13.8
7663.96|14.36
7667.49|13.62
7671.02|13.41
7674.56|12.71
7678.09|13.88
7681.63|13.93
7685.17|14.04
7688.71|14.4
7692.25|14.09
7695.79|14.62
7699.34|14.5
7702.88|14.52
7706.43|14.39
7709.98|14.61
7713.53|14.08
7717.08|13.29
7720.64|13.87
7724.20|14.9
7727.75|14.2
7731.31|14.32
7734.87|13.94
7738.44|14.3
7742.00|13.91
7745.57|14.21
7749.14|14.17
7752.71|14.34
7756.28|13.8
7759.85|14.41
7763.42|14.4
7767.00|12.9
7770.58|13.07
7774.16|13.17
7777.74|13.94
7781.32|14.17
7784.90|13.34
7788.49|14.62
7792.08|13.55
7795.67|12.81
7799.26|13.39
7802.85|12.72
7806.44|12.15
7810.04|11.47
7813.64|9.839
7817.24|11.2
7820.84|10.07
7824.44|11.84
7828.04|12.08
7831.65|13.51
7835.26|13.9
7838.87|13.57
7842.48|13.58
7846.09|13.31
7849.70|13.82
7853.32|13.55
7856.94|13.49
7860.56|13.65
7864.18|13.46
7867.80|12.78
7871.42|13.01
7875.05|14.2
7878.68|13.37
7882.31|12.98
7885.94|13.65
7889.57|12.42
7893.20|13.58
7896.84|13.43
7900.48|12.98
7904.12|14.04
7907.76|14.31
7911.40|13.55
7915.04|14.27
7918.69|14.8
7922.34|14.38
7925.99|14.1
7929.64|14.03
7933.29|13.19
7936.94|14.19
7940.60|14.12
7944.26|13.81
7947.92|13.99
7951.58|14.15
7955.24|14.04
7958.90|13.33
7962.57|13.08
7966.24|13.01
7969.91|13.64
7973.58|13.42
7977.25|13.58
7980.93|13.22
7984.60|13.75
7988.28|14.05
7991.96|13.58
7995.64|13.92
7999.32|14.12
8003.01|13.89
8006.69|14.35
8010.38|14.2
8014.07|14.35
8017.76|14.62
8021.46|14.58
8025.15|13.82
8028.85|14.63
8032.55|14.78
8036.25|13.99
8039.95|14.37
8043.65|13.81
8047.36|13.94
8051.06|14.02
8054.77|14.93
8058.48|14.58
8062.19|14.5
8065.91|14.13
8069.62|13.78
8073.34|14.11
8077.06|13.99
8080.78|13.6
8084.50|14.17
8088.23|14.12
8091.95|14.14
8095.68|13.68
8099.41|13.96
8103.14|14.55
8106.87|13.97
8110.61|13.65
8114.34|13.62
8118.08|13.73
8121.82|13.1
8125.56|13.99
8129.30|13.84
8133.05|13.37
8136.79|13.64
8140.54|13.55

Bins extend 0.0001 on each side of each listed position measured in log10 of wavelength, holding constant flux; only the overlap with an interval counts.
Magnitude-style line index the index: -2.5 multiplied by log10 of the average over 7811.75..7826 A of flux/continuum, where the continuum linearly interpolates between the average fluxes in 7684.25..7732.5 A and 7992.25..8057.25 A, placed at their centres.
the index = 0.31 mag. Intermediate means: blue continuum 14.3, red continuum 14.2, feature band 10.7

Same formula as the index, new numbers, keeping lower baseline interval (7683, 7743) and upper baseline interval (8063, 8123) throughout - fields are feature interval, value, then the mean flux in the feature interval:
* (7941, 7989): 0.03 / 13.6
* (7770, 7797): 0.04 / 13.6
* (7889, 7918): 0.03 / 13.7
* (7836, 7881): 0.05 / 13.5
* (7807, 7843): 0.17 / 12.1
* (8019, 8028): -0.02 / 14.3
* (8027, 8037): -0.04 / 14.5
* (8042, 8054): -0.01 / 14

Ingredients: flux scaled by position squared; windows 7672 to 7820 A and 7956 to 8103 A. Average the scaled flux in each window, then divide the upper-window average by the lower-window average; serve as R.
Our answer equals 1.10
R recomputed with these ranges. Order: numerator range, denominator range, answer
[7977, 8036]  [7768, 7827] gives 1.18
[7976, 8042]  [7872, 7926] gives 1.06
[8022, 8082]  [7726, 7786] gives 1.10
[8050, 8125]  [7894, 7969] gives 1.05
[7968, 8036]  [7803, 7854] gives 1.18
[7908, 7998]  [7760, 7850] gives 1.11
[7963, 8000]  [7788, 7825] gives 1.18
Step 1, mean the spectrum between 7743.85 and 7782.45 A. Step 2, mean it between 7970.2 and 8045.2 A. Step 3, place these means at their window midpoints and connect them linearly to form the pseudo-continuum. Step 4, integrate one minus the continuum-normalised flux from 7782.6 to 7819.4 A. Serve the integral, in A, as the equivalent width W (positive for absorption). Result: 3.7 A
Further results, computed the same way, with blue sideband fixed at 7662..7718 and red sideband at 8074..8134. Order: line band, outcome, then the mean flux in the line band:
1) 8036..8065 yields -0.84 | 14.3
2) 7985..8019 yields -0.48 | 14.1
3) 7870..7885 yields 0.58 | 13.4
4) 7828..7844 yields 0.59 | 13.5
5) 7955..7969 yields 0.61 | 13.3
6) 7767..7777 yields 0.60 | 13.2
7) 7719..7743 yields -0.34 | 14.2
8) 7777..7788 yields 0.08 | 13.9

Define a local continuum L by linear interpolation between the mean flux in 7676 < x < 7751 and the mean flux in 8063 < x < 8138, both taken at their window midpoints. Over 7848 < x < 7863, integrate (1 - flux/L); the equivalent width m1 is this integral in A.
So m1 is 0.5 A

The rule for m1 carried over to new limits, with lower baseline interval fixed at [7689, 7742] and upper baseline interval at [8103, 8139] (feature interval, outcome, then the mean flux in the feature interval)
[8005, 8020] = -0.6 A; 14.4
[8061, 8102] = -0.8 A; 14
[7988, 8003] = 0.0 A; 13.9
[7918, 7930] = -0.3 A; 14.3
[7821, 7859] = 2.6 A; 13.1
